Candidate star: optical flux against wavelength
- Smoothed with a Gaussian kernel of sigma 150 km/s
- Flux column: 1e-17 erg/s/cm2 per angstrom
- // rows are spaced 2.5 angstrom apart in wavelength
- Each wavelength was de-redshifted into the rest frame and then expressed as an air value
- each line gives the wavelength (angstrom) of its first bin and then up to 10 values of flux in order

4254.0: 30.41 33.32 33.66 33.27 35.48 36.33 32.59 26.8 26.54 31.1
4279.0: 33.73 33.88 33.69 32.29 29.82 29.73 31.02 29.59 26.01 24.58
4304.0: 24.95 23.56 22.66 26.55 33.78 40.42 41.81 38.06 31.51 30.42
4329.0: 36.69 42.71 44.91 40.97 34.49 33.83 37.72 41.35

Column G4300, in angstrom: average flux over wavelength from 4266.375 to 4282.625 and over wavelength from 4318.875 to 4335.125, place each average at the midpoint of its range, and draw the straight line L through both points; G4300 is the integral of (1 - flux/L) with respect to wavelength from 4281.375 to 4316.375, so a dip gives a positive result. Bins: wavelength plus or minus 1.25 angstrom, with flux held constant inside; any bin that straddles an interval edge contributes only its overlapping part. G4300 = 5.3 angstrom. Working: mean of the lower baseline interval 31.2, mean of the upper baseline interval 37.7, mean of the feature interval 28.9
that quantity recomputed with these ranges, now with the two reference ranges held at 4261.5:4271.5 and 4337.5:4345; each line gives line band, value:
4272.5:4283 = 0.8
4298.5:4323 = 3.1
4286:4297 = 1.2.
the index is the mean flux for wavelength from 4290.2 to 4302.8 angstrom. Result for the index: 28.2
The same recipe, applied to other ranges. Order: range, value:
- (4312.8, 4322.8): 38.5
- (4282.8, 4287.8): 33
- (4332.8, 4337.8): 42.8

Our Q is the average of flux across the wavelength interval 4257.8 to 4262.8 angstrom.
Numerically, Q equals 33.5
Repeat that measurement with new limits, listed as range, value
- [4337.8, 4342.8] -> 34.2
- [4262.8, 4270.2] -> 34.8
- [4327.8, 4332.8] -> 39.8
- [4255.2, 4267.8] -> 34.4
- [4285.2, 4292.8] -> 30.6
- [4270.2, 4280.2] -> 29.5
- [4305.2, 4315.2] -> 26.6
